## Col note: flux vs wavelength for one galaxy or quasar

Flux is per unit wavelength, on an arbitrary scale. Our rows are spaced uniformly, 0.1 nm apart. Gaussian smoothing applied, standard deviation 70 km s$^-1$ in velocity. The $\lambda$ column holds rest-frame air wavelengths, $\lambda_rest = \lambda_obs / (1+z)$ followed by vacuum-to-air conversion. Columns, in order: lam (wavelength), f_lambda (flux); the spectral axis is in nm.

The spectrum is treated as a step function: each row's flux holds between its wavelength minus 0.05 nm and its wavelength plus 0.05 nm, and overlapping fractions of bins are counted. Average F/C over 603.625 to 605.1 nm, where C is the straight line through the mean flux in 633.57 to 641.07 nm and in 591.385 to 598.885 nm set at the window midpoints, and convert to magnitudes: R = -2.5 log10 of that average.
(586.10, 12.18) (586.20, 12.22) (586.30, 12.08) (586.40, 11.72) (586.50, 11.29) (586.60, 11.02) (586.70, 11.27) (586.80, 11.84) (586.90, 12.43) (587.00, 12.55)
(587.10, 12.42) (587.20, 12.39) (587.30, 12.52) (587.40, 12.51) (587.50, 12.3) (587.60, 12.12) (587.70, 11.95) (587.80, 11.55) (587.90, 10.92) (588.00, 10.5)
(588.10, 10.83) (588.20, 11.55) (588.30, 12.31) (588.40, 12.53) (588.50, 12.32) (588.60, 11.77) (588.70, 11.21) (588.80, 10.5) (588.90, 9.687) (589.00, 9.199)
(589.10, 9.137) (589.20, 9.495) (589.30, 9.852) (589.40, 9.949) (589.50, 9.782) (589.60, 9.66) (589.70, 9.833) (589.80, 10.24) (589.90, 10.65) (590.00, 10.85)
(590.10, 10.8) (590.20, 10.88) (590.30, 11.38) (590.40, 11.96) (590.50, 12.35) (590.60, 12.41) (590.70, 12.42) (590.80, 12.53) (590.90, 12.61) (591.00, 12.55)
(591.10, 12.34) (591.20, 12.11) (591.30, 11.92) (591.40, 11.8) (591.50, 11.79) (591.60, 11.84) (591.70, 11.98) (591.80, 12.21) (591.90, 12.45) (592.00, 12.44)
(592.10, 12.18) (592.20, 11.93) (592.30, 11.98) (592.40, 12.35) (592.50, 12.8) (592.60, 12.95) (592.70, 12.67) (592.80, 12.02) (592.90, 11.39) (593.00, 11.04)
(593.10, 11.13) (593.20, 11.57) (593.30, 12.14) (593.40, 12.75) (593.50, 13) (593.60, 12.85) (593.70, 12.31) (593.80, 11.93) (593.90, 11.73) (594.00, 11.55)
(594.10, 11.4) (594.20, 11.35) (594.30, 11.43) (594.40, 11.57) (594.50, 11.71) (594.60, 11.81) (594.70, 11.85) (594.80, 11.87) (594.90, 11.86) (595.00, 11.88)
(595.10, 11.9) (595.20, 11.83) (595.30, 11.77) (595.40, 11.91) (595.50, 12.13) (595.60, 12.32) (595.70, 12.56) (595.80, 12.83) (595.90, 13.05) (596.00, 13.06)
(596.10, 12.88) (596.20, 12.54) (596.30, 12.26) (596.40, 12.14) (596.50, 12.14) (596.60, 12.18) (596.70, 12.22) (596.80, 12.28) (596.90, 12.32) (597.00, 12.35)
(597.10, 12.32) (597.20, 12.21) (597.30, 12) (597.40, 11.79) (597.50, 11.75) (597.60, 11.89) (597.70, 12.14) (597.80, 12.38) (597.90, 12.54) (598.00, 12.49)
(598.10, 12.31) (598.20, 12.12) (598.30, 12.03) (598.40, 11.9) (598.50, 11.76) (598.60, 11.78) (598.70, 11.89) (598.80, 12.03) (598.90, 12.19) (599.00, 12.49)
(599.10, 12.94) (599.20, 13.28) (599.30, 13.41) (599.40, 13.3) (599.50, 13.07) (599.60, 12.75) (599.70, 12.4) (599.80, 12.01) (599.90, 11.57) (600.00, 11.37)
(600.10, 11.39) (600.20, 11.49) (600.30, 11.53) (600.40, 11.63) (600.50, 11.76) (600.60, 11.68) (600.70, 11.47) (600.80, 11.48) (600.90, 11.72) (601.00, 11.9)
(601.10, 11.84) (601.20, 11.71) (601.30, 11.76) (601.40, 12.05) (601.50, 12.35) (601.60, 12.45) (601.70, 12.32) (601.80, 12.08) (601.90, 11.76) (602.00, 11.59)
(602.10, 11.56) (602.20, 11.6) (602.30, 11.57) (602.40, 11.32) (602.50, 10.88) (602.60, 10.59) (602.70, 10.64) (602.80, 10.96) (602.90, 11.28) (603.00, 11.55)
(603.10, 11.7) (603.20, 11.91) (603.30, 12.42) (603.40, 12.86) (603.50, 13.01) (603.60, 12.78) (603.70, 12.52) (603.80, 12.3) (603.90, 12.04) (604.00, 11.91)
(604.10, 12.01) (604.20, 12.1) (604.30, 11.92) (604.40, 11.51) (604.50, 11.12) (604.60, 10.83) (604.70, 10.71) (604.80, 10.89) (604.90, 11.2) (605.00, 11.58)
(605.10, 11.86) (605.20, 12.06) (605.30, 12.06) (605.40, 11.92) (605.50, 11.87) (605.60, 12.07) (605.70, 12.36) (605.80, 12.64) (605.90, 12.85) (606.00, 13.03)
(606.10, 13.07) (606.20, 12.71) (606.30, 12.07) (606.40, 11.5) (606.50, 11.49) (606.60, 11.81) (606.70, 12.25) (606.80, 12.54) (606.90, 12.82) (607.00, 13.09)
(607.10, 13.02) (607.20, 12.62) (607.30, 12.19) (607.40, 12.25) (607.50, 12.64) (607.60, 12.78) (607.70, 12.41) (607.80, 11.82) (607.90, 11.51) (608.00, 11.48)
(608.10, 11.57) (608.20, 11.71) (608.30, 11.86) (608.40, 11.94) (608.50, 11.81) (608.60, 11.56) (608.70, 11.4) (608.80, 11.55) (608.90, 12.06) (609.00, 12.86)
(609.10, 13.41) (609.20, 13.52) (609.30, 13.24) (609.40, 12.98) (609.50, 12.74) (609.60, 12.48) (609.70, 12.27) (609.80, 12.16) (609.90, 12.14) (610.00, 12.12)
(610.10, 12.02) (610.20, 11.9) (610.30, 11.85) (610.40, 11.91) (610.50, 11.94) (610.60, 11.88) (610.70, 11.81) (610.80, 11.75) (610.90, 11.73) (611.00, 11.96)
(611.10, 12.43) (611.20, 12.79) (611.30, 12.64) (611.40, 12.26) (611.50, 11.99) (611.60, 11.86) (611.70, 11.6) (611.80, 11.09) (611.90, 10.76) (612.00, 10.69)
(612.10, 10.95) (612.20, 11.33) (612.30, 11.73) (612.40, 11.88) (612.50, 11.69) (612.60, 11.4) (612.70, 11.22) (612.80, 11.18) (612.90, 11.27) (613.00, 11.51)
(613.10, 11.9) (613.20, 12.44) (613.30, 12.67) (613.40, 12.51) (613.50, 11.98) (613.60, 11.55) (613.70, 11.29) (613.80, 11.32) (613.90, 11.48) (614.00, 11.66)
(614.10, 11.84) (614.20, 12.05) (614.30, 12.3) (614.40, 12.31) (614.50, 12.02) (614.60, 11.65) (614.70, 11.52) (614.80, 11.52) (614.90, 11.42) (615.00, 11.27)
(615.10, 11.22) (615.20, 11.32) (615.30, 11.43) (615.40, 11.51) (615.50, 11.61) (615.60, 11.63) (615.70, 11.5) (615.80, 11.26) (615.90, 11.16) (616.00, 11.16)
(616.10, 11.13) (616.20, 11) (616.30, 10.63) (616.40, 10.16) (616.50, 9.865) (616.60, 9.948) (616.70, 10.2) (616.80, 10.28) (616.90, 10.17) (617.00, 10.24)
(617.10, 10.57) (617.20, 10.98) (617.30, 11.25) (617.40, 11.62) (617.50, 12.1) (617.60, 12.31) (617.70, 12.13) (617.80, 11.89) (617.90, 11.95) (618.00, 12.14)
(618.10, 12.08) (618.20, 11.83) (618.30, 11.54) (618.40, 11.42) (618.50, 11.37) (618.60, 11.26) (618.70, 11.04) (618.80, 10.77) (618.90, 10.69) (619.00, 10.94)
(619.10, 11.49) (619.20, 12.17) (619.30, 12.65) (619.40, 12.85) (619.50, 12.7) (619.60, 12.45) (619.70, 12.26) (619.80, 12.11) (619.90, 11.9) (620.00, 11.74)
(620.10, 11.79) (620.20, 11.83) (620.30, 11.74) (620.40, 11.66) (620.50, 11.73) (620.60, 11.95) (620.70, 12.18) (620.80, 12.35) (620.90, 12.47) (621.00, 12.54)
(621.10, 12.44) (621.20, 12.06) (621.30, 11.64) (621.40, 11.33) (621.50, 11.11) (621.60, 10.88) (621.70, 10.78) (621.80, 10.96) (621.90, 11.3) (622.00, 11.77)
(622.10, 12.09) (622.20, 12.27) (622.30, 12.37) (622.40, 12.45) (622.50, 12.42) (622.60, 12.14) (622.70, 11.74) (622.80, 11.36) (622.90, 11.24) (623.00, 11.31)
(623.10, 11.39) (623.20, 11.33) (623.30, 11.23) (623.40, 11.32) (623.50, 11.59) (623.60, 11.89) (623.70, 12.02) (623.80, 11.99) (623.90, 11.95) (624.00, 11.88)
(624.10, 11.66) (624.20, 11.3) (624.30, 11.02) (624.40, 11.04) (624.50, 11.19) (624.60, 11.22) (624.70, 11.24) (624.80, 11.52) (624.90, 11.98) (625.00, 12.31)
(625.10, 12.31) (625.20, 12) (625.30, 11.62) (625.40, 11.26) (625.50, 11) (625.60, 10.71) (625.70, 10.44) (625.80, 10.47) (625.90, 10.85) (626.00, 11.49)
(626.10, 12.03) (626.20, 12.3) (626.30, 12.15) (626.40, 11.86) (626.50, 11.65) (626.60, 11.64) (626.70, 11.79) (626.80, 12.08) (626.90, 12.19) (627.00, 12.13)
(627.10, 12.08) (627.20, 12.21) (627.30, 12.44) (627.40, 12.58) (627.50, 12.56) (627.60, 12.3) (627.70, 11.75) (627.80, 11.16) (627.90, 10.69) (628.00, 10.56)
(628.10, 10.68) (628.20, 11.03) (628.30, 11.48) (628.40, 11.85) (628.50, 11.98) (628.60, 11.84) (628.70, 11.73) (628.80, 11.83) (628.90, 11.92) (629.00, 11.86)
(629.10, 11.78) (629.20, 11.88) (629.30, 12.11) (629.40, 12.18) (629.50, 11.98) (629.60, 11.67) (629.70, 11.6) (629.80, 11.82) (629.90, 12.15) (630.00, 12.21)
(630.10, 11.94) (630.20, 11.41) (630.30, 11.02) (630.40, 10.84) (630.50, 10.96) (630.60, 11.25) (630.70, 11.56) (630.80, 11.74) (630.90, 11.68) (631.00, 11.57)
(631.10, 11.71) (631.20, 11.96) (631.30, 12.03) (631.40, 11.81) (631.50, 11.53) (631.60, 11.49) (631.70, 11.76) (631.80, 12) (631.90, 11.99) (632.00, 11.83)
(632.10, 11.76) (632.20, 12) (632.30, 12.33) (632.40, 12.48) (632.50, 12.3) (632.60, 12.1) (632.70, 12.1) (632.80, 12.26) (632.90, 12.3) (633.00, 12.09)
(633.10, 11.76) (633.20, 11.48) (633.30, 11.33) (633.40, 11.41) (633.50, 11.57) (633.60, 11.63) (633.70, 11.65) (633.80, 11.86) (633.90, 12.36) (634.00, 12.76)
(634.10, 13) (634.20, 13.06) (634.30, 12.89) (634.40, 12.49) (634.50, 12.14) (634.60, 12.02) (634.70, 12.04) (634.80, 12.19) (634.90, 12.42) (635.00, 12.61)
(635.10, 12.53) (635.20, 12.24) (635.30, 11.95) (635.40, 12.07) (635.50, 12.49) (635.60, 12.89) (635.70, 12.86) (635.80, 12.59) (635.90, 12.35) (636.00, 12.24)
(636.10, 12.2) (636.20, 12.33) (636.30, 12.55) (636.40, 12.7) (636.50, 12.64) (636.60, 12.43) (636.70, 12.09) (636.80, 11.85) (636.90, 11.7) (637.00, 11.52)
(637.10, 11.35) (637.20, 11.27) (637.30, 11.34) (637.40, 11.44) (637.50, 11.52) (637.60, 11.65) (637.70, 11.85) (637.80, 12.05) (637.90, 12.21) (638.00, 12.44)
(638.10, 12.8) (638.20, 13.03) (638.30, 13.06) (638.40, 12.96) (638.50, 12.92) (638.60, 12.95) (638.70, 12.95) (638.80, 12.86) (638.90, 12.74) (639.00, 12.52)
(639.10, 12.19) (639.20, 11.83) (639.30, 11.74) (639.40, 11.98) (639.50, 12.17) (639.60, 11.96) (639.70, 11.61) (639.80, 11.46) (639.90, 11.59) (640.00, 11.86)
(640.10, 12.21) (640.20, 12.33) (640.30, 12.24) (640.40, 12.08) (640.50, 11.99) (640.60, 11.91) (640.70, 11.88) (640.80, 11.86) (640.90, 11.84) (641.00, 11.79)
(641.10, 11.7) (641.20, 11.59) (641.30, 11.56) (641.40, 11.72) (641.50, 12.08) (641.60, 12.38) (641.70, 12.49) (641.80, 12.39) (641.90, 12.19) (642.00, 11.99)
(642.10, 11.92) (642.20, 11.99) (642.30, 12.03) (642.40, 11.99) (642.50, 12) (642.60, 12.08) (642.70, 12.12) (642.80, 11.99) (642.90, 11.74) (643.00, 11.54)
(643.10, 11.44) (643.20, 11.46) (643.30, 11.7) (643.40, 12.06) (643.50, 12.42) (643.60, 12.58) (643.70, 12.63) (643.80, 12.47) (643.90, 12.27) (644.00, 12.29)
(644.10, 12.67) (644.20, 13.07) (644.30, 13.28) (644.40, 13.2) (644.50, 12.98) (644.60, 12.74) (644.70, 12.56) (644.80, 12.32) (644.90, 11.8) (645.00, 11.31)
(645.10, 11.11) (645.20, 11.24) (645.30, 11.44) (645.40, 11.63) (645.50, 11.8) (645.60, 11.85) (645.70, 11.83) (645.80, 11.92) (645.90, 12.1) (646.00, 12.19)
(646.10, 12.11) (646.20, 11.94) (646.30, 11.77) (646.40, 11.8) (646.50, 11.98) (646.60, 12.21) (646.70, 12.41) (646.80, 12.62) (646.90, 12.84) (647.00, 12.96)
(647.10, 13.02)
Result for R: 0.04 mag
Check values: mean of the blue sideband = 12.1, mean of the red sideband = 12.2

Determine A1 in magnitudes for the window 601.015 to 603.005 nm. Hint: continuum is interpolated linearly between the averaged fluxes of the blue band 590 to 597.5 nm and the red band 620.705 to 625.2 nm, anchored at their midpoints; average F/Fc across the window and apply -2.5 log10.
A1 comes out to 0.03 mag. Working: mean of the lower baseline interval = 12.1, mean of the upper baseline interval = 11.7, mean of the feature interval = 11.6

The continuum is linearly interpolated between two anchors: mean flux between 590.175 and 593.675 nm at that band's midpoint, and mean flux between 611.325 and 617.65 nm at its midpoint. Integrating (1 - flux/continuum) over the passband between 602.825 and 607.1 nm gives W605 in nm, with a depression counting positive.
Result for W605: -0.13 nm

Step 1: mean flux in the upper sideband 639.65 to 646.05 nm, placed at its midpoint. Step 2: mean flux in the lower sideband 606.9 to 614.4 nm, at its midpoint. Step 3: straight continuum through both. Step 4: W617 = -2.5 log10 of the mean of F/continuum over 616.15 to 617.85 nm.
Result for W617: 0.10 mag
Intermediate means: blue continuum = 12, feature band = 10.9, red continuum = 12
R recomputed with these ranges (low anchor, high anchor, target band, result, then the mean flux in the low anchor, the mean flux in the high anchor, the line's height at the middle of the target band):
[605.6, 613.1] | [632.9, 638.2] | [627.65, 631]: 0.05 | 12.1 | 12.1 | 12.1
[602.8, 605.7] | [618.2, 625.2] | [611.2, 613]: 0.02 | 11.8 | 11.7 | 11.8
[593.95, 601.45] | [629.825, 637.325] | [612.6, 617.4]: 0.07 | 12.1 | 12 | 12.1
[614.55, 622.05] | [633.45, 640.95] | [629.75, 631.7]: 0.03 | 11.5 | 12.2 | 12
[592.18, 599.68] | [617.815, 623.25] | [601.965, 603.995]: 0.03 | 12.2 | 11.8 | 12.1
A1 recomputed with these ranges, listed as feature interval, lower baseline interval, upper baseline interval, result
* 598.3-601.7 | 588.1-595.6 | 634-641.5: -0.03 mag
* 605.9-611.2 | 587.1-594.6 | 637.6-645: -0.04 mag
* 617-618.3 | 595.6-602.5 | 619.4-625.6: 0.01 mag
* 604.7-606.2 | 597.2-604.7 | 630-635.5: -0.01 mag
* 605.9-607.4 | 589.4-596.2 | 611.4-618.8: -0.08 mag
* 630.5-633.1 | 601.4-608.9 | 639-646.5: 0.01 mag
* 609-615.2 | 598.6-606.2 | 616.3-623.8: -0.01 mag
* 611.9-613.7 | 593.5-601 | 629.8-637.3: 0.04 mag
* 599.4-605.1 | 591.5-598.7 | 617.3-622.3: 0.02 mag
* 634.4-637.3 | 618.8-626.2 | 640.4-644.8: -0.02 mag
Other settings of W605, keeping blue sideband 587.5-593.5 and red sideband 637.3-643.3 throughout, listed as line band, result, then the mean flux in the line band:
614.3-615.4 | 0.02 nm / 11.6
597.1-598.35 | -0.06 nm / 12.1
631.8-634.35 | -0.02 nm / 12.1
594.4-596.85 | -0.13 nm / 12.2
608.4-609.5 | -0.07 nm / 12.4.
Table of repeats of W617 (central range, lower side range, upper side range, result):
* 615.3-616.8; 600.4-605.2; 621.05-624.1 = 0.08 mag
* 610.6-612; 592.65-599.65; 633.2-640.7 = 0.03 mag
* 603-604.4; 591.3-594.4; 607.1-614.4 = -0.02 mag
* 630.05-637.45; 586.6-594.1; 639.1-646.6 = 0.00 mag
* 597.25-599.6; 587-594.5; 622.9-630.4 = -0.06 mag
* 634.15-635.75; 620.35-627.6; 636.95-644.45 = -0.04 mag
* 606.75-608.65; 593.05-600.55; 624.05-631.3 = -0.02 mag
